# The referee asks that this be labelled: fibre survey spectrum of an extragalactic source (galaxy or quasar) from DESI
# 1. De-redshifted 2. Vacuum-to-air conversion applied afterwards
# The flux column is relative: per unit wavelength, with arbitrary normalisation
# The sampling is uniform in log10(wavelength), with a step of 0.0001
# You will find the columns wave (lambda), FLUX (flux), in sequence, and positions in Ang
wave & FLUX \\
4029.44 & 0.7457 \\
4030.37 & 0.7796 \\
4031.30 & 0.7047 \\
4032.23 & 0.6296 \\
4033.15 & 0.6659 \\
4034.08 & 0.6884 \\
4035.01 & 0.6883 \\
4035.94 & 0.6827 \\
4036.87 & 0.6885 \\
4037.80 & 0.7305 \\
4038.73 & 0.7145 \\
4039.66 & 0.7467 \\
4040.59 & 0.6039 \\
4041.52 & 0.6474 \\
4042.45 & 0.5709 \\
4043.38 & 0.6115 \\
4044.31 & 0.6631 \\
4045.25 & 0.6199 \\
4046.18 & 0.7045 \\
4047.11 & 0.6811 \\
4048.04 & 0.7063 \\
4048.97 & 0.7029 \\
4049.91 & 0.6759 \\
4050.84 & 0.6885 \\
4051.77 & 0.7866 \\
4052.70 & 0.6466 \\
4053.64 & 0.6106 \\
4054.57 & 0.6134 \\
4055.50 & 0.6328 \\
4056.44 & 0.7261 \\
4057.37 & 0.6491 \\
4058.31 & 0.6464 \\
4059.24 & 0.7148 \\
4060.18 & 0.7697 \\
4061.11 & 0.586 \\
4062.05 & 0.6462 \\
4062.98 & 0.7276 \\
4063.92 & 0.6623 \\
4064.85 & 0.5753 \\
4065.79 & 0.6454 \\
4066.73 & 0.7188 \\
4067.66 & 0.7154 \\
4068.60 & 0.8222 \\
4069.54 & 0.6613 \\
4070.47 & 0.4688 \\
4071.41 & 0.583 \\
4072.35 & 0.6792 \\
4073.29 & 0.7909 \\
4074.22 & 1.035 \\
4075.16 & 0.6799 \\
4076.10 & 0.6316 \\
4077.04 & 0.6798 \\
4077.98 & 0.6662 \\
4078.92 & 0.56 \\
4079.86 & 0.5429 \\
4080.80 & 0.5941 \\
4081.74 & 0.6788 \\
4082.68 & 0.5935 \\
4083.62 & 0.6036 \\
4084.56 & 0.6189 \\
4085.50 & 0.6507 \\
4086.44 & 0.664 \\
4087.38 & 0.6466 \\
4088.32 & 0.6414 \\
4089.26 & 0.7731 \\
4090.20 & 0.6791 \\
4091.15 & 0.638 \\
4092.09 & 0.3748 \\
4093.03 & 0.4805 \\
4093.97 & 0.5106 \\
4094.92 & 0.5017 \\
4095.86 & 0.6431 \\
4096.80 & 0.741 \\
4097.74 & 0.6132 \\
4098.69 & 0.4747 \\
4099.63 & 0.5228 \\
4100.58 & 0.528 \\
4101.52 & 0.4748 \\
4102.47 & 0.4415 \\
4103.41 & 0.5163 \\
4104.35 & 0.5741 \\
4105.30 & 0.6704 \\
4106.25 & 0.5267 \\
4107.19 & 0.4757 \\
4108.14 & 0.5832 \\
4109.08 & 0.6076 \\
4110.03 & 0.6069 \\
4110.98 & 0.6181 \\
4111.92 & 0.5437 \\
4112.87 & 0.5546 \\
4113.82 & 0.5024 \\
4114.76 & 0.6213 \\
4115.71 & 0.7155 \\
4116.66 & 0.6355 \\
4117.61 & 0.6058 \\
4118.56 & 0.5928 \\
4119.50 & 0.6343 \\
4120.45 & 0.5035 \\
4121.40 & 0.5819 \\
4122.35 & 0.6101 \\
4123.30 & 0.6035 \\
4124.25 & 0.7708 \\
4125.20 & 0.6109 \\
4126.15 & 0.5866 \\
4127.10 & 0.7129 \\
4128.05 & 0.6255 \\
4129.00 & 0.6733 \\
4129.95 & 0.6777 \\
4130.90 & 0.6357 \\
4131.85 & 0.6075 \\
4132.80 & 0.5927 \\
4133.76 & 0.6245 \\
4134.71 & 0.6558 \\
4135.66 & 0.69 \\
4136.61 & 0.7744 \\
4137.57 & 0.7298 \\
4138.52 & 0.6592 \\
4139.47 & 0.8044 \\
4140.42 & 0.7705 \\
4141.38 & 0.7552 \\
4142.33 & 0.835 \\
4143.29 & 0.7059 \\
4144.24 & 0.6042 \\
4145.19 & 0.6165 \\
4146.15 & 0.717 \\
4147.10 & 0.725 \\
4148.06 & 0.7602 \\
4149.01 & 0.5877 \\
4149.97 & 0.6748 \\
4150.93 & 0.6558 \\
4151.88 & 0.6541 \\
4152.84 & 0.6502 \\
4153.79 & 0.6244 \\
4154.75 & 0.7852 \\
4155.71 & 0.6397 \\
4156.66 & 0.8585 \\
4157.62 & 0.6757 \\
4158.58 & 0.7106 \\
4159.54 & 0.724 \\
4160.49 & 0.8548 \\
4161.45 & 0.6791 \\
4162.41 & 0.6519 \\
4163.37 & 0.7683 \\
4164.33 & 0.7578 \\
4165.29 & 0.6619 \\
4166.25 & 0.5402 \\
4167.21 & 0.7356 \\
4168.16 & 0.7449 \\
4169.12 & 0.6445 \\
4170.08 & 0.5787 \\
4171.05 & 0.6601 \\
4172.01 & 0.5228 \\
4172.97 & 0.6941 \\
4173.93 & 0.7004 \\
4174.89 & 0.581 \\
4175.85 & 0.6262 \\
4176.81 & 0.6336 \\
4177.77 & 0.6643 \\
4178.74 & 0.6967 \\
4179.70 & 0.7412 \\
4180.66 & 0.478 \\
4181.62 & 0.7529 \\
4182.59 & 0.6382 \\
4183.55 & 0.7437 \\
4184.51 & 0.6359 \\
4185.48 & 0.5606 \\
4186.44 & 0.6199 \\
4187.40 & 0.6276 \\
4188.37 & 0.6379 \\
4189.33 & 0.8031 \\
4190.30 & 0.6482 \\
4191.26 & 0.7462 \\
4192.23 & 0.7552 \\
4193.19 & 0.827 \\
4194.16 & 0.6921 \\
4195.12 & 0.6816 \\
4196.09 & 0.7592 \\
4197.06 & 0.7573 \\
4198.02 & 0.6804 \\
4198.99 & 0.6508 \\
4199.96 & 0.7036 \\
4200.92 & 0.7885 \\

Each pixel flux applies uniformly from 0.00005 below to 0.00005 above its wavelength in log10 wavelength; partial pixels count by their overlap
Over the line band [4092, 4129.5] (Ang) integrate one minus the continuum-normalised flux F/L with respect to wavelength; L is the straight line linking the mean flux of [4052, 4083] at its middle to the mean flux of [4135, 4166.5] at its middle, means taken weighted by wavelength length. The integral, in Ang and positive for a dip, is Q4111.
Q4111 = 5.8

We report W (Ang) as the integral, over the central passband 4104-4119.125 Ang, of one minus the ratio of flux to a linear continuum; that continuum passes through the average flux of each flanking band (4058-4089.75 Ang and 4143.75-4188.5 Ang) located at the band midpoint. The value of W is 1.8 Ang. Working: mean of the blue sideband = 0.667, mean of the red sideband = 0.67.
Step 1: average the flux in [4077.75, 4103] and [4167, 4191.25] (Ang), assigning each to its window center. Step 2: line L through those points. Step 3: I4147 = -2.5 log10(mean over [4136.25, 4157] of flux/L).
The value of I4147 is -0.12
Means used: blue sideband 0.586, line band 0.707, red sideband 0.656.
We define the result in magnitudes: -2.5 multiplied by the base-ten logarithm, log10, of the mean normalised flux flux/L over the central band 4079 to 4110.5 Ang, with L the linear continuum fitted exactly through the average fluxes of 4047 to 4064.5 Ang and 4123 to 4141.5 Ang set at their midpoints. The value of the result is 0.17 mag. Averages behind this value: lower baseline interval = 0.677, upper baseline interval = 0.677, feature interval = 0.581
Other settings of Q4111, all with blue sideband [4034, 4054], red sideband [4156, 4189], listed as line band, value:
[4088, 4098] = 1.1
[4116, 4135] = 1.3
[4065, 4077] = -0.4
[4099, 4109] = 2.1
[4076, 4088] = 0.9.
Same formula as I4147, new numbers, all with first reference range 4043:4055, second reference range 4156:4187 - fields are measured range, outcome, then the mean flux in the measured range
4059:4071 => 0.00 mag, 0.669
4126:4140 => 0.00 mag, 0.673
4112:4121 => 0.13 mag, 0.594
